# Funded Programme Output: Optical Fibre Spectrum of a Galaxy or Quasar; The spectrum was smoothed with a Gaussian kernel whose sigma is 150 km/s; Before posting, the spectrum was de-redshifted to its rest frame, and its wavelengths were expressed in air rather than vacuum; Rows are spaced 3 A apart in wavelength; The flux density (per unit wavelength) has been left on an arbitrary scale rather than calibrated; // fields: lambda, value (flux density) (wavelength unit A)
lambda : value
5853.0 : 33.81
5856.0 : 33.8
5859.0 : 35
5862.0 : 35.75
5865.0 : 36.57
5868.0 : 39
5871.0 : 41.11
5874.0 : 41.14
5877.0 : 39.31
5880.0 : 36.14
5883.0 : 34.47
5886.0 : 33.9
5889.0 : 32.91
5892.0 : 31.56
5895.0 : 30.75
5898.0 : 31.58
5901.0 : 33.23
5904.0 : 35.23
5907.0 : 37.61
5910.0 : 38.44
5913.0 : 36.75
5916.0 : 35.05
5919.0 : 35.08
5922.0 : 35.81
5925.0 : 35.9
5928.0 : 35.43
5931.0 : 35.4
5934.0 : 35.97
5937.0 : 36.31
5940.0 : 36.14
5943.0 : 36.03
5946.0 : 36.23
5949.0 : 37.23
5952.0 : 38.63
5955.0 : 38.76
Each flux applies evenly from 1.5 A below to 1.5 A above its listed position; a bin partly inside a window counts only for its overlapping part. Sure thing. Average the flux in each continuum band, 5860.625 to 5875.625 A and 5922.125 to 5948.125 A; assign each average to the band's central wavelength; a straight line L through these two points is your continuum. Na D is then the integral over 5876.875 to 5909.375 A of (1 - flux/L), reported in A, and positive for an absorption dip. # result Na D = 3.1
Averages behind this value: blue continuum 38.7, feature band 34.1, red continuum 36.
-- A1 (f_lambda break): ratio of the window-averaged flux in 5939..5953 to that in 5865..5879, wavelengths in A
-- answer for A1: 0.9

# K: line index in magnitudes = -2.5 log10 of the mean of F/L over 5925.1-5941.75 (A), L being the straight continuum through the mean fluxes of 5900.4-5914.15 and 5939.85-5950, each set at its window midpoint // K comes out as 0.017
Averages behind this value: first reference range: 36.4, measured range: 35.9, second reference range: 36.4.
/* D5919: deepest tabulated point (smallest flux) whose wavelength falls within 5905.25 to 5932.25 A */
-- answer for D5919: 35.05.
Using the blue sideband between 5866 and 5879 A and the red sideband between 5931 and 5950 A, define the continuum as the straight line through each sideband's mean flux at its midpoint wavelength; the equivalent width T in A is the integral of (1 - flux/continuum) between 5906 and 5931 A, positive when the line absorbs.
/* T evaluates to 0.8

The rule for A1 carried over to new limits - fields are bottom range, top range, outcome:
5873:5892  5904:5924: 1.02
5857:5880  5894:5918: 0.92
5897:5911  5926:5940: 1.02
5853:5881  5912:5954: 0.97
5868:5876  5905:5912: 0.93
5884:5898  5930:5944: 1.11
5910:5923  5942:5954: 1.03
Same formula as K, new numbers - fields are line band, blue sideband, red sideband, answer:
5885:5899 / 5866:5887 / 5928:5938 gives 0.165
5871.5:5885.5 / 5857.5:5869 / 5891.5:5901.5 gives -0.103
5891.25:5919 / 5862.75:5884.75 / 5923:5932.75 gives 0.063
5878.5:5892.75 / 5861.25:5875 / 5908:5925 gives 0.120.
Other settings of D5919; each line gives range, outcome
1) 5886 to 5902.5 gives 30.75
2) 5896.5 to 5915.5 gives 31.58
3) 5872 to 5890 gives 32.91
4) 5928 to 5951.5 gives 35.4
